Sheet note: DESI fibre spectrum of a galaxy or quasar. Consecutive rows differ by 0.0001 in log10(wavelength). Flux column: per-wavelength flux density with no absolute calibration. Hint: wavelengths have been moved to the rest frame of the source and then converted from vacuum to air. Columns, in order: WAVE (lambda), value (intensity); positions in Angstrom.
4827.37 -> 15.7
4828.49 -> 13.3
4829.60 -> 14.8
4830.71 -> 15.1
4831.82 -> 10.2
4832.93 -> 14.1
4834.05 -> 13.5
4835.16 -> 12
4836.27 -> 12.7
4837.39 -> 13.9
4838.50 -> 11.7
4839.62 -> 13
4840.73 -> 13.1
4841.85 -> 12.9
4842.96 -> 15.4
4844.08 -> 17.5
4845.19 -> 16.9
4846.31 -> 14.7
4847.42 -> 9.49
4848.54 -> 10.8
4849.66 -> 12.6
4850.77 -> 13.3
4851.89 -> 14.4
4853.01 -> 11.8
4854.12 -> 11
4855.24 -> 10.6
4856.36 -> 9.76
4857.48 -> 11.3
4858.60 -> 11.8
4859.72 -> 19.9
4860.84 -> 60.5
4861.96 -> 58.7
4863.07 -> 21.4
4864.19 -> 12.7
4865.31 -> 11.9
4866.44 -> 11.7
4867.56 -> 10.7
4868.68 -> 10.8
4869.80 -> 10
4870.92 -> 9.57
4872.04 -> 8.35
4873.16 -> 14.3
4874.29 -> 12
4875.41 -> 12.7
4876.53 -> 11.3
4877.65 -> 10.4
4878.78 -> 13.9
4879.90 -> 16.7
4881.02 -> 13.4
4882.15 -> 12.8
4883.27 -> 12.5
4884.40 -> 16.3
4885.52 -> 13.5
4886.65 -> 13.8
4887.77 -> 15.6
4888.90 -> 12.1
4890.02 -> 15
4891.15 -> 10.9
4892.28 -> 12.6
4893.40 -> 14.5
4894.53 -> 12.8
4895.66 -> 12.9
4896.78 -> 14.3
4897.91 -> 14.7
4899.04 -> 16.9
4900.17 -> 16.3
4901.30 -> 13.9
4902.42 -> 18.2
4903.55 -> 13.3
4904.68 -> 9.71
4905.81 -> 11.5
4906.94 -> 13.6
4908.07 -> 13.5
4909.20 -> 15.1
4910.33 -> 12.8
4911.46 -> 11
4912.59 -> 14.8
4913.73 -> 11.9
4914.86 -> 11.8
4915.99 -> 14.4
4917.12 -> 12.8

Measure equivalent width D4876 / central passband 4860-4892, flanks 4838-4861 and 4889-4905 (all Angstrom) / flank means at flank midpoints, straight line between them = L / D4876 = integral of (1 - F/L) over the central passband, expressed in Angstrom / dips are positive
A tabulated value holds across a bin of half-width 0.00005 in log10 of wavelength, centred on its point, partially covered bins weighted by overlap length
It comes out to -4.2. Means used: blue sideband 14.6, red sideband 14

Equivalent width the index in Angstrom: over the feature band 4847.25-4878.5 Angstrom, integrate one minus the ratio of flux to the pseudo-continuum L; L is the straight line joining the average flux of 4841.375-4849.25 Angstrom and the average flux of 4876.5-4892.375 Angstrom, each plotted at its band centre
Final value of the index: -4.1 Angstrom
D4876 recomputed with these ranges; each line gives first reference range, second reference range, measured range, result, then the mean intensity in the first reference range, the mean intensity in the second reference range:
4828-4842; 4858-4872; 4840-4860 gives 4.2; 13.1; 20.3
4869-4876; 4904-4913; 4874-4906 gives -4.6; 11.1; 12.7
